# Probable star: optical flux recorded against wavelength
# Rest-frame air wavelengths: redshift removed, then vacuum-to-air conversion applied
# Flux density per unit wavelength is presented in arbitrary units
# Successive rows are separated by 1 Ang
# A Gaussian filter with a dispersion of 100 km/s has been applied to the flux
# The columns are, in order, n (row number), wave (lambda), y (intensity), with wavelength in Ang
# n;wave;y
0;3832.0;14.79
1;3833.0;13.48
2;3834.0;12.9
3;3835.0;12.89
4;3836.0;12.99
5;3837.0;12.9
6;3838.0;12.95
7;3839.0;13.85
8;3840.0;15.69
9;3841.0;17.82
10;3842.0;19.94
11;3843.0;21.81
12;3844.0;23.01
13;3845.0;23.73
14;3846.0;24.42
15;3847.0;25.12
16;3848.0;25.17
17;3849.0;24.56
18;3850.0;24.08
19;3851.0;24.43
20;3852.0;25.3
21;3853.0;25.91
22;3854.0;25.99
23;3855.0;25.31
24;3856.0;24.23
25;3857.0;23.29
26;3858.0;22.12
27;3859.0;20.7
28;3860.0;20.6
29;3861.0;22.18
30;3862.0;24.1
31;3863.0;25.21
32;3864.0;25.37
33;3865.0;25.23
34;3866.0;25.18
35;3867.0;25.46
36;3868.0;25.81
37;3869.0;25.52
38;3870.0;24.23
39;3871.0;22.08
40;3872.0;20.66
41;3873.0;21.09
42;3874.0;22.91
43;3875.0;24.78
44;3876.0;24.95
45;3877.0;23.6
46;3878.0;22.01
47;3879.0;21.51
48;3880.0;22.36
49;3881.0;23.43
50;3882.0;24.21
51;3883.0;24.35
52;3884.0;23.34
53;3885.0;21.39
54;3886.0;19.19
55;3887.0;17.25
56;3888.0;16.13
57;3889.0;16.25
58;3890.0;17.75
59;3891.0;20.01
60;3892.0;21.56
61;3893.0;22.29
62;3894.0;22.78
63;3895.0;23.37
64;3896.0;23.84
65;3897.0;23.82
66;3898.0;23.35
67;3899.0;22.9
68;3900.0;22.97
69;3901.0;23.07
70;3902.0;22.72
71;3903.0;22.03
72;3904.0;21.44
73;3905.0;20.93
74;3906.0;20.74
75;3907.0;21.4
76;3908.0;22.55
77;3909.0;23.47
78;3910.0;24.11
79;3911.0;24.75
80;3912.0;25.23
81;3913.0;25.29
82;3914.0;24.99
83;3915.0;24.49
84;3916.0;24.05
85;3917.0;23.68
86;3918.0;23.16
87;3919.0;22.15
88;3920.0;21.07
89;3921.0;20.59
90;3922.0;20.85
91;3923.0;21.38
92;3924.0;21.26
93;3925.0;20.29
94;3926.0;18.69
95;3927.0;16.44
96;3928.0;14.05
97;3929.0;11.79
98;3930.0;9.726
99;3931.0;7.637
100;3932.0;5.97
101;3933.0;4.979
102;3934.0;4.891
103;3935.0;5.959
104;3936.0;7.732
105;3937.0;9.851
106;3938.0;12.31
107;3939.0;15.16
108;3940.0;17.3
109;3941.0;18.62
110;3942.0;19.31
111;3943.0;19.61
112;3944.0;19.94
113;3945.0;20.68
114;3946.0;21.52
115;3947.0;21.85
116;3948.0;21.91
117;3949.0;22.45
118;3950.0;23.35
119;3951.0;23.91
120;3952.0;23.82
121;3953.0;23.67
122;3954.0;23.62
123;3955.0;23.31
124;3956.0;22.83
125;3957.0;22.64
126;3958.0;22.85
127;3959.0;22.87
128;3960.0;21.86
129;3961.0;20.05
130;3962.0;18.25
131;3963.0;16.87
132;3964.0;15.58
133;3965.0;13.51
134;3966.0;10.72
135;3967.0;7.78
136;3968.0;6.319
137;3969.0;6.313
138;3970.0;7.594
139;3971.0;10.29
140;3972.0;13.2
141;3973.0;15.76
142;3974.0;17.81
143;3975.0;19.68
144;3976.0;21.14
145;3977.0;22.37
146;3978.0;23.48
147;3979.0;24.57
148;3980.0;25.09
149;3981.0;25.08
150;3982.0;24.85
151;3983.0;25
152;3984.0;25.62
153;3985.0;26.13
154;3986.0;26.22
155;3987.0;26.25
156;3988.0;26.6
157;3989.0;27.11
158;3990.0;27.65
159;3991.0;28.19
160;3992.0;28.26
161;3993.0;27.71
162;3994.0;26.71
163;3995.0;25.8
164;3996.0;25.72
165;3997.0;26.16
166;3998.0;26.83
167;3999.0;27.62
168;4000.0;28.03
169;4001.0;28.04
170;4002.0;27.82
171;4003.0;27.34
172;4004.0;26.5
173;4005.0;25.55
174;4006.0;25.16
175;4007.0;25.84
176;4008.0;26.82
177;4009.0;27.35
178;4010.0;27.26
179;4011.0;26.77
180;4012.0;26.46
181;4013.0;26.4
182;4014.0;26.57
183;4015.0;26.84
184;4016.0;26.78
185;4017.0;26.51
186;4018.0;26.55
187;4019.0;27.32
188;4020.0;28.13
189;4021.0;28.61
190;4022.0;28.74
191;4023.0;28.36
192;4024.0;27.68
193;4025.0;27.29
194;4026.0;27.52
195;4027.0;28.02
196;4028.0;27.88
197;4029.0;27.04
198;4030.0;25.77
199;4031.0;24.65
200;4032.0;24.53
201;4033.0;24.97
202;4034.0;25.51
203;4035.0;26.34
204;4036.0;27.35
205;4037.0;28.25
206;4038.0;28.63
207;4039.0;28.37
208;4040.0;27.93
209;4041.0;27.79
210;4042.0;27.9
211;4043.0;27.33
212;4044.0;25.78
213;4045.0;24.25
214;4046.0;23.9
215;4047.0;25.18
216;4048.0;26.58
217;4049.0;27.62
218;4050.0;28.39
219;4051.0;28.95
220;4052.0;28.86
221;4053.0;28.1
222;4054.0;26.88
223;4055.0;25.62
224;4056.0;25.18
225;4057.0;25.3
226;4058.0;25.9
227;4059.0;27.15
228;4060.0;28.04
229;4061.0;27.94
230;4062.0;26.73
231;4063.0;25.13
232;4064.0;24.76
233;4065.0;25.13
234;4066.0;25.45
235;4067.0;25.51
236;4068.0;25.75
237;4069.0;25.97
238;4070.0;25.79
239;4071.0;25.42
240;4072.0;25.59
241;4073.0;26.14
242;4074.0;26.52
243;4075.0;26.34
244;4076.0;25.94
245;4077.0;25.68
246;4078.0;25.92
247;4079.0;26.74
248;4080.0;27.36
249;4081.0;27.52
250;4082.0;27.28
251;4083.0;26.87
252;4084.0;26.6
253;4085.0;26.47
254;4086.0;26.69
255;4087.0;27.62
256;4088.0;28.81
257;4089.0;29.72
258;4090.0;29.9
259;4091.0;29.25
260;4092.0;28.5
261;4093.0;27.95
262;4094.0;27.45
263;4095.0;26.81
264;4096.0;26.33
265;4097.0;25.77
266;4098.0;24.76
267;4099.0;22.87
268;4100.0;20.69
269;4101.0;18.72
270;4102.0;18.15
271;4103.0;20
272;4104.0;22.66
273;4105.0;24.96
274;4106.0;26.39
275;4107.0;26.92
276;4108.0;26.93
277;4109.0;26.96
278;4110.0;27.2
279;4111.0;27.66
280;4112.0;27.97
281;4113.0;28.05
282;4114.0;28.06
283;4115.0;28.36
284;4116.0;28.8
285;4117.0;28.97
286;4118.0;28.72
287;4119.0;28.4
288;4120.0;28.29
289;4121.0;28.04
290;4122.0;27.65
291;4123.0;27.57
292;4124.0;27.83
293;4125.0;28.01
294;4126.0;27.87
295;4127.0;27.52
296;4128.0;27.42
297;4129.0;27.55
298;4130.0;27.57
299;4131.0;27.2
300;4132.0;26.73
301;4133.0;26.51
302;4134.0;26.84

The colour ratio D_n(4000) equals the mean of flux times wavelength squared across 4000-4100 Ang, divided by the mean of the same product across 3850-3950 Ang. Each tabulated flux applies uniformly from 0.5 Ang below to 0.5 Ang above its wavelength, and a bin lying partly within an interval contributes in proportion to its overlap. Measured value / 1.39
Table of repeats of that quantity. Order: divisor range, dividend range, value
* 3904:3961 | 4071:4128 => 1.50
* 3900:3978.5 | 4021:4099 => 1.55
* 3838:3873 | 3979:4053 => 1.26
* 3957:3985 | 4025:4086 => 1.52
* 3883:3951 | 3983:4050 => 1.46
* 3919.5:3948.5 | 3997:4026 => 1.81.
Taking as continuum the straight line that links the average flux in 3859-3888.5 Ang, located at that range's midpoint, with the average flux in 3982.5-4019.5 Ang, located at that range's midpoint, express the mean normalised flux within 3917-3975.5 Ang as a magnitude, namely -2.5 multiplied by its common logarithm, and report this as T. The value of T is 0.431 mag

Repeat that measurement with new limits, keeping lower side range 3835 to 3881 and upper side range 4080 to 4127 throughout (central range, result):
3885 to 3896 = 0.153 mag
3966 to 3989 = 0.254 mag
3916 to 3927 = 0.110 mag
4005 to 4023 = -0.077 mag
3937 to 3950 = 0.247 mag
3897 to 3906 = 0.034 mag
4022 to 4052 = -0.060 mag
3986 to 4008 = -0.087 mag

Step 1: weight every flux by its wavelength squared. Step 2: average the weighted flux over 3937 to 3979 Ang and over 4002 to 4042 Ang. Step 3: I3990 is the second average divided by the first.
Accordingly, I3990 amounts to 1.52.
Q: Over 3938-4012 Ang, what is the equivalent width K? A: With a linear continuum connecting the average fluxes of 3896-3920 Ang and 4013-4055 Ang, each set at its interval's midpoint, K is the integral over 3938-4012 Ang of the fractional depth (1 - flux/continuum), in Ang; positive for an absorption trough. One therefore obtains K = 9.4 Ang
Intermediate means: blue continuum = 23.2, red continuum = 27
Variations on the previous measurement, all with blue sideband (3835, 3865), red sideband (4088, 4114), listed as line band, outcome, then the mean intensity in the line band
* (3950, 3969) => 3.9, 18.7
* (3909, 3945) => 8.6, 17.5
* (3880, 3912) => 0.8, 21.9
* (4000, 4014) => -1.4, 26.8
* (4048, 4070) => -1.3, 26.6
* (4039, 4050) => -0.8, 26.6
